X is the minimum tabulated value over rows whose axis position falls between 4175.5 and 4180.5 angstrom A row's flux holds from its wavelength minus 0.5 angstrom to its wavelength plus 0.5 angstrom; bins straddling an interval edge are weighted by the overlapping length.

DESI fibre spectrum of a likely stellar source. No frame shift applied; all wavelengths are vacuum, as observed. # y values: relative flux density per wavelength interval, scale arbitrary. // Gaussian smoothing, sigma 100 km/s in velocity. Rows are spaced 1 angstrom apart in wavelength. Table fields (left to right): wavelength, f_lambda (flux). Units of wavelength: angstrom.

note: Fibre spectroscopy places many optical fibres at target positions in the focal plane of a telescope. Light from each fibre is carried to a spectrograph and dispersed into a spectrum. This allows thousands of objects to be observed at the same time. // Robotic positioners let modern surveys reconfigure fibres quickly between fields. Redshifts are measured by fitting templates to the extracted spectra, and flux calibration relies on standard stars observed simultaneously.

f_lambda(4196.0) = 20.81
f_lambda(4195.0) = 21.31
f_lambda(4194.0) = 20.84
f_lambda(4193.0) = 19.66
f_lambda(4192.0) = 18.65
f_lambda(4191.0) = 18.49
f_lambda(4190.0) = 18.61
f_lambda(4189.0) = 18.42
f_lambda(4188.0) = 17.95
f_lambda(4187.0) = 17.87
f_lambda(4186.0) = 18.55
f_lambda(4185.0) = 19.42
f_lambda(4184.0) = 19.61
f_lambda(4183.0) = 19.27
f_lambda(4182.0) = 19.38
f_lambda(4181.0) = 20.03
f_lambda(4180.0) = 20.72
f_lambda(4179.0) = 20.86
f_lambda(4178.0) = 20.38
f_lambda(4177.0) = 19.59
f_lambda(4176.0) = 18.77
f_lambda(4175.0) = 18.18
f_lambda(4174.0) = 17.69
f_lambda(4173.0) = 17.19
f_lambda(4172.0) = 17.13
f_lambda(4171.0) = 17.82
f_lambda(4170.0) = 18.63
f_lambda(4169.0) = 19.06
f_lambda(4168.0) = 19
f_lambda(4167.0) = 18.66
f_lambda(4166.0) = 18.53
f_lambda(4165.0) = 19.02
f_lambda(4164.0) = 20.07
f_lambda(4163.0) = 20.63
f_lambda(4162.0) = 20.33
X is 18.77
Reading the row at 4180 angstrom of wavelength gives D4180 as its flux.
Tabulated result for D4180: 20.72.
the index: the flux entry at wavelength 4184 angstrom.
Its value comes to 19.61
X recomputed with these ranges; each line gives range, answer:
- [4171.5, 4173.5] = 17.13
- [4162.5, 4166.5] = 18.53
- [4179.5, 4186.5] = 18.55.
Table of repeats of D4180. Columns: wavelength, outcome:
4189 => 18.42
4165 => 19.02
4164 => 20.07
